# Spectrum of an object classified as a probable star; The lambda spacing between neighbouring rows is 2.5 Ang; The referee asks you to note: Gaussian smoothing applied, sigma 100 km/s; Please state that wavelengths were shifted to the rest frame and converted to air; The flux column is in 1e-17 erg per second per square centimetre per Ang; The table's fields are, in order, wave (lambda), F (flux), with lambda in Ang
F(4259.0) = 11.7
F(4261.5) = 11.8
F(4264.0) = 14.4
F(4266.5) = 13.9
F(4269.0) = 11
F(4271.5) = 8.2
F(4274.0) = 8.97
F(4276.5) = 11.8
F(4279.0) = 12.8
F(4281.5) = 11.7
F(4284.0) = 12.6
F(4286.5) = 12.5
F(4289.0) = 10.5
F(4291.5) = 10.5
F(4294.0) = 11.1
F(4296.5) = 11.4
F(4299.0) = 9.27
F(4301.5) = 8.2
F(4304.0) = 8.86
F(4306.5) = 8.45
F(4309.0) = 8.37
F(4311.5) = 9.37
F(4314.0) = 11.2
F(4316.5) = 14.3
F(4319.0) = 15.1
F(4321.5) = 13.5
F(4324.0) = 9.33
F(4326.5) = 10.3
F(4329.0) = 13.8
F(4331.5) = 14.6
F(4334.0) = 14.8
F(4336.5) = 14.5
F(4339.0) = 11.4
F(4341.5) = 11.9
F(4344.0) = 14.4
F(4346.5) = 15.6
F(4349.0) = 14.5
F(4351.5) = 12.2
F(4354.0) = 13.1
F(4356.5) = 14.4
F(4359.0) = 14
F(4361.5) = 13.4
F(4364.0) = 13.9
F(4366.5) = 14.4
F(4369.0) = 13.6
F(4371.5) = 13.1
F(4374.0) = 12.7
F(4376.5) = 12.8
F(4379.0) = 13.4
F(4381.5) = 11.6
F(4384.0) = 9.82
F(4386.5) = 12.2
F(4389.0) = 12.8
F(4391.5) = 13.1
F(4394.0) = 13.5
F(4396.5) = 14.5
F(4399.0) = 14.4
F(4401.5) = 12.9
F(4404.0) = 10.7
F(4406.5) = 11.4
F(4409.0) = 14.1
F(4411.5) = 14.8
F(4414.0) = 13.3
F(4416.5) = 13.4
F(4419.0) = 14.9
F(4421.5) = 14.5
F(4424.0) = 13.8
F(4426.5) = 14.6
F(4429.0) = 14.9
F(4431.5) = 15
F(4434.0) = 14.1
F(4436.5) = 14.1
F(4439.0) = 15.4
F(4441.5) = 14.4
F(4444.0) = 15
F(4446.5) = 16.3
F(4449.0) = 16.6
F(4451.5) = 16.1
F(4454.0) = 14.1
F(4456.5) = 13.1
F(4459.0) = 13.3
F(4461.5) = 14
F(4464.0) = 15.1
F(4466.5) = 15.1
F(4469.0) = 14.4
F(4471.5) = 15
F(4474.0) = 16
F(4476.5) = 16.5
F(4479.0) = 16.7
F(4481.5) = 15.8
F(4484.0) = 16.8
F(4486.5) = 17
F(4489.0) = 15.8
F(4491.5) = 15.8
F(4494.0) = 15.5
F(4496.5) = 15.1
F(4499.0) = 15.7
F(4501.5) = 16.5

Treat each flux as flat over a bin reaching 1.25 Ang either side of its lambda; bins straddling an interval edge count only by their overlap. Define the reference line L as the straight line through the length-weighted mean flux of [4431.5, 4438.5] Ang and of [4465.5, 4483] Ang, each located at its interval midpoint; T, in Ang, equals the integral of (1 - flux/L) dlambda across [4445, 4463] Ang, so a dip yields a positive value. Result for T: 0.2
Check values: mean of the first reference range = 14.4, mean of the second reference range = 15.7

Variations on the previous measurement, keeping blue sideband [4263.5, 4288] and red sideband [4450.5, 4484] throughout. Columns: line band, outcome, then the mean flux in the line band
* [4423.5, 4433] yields -0.2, 14.6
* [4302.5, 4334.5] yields 2.3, 11.6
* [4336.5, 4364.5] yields -1.2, 13.6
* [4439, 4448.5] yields -0.5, 15.4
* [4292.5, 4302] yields 1.5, 10.1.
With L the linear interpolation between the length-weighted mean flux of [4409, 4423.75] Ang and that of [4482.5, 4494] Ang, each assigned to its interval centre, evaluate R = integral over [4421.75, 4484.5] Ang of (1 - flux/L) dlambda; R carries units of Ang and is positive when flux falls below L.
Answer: 0.8 Ang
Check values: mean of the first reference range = 14.1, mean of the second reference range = 16.2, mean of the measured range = 15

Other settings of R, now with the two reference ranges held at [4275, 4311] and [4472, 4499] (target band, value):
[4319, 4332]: -1.1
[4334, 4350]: -2.5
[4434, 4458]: 0.0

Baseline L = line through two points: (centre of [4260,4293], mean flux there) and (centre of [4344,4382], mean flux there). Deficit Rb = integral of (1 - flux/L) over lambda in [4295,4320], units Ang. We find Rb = 3.9 Ang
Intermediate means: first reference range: 11.6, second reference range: 13.6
